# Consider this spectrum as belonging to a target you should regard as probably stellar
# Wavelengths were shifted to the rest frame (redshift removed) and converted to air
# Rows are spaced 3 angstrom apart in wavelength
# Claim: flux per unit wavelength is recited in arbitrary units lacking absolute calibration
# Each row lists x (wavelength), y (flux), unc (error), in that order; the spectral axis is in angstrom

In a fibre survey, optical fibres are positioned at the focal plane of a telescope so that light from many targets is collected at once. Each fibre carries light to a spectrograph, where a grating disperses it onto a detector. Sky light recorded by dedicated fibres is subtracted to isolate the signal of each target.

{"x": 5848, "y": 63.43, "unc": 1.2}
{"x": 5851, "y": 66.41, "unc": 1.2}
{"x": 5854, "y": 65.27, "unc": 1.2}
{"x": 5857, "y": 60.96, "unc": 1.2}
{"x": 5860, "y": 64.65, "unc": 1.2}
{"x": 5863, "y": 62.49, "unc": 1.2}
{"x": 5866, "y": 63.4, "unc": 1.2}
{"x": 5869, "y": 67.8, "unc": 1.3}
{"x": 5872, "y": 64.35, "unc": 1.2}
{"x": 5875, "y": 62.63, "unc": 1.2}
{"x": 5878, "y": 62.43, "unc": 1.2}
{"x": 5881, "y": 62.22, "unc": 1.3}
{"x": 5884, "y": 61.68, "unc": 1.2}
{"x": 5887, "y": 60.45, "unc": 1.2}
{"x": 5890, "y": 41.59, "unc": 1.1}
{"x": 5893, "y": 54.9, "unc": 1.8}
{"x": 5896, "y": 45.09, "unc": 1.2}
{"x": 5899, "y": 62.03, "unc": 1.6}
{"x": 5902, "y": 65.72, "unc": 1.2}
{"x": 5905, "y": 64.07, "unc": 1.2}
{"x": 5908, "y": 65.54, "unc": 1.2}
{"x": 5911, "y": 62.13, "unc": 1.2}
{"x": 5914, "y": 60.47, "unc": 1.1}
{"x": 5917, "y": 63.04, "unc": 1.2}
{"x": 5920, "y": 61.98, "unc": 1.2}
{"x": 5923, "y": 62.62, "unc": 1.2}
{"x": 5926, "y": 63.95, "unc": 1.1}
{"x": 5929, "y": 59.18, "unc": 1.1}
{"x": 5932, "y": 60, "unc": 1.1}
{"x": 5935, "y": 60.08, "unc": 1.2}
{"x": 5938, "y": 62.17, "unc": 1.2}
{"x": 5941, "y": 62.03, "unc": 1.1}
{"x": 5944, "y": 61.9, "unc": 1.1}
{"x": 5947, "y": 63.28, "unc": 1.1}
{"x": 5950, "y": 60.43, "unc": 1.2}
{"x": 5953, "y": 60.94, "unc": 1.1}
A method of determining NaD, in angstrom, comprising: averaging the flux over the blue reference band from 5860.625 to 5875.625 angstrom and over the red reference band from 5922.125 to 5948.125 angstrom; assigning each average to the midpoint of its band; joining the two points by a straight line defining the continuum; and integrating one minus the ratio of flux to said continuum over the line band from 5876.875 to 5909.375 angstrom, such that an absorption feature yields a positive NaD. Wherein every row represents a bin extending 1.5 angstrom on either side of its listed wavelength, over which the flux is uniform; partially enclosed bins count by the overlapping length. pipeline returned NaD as 2.4 angstrom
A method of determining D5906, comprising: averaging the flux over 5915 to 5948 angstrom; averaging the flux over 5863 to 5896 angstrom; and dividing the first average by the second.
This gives 1.0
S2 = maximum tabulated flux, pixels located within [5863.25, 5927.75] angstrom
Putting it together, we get 67.8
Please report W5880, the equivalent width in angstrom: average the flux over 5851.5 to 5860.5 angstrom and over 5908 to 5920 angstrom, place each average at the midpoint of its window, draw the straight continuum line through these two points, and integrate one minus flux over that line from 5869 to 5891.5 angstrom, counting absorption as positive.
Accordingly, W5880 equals 1.2 angstrom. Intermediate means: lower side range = 63.8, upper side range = 62.4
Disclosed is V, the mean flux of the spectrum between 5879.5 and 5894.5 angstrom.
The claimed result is 56.2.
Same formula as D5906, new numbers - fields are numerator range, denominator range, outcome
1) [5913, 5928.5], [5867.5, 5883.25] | 0.98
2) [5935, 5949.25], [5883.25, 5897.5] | 1.19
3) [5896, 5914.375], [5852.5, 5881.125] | 0.97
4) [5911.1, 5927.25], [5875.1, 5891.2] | 1.07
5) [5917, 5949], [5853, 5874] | 0.96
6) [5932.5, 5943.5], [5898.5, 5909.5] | 0.95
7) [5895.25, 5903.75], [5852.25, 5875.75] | 0.92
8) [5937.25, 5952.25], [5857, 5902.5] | 1.03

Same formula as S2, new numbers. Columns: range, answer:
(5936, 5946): 62.17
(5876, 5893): 62.43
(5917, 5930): 63.95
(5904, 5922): 65.54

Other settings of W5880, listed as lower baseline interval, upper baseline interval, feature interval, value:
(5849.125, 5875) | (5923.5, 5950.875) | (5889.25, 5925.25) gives 1.74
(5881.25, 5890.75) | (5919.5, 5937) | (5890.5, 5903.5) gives 0.47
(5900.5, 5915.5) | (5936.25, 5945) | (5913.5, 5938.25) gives 0.48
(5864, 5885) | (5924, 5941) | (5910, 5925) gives -0.07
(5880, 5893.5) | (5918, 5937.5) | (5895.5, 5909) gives -0.78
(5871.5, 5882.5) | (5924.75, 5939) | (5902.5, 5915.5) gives -0.32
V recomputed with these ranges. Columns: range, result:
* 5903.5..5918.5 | 63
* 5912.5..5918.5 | 61.8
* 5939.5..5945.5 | 62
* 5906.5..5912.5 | 63.8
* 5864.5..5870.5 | 65.6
